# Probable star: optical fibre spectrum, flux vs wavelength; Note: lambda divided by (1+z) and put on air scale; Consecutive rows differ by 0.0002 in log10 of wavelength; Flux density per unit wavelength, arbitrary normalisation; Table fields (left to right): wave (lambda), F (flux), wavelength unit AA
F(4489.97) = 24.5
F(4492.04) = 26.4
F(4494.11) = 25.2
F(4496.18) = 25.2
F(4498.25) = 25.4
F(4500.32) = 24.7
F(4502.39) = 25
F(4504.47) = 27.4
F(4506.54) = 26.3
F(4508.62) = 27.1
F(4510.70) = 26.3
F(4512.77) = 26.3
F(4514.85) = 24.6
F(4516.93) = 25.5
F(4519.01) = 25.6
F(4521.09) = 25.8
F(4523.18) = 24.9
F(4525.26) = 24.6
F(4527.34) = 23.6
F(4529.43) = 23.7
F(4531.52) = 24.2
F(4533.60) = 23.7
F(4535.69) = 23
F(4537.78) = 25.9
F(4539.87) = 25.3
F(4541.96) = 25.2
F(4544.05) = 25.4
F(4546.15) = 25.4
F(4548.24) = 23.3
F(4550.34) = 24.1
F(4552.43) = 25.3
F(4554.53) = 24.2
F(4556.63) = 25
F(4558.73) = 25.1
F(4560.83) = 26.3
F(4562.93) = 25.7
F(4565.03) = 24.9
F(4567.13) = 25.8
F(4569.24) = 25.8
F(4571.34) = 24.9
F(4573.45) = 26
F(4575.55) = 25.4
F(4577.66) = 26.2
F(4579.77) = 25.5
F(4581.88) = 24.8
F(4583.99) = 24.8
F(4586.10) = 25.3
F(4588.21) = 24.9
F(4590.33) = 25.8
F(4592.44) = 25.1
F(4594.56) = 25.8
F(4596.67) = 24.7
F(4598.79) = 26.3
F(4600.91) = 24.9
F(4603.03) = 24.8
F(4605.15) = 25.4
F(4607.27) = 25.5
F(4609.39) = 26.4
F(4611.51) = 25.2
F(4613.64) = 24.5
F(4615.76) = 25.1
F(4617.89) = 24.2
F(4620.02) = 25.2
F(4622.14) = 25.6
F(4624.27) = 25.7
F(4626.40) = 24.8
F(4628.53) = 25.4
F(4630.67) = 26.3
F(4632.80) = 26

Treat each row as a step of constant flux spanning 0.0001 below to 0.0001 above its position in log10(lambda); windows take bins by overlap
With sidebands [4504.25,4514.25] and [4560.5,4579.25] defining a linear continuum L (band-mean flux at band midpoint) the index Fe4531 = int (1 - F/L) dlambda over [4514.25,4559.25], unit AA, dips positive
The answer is 2.5 AA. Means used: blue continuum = 26.5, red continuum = 25.6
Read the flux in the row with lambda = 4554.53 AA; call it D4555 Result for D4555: 24.2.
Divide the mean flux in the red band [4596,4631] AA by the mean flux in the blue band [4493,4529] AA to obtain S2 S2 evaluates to 0.99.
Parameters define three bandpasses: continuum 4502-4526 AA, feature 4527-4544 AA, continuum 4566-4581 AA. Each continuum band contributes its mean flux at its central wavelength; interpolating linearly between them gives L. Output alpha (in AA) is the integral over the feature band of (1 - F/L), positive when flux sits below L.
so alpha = 0.88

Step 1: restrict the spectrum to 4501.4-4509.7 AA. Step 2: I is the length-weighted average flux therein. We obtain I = 26.4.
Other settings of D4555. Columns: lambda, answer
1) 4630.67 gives 26.3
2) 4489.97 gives 24.5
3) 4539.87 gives 25.3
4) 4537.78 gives 25.9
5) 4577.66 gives 26.2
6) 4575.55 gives 25.4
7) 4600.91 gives 24.9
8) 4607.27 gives 25.5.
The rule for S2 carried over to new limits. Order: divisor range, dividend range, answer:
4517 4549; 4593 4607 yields 1.03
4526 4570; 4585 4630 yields 1.02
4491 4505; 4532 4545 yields 0.97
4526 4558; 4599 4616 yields 1.03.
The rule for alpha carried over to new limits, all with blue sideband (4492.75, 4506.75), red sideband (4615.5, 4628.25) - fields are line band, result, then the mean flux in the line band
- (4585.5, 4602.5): -0.07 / 25.3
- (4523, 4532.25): 0.49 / 24.1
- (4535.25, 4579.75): 0.31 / 25.2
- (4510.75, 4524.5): 0.01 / 25.5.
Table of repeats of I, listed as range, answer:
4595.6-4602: 25.3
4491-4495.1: 25.8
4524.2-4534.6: 24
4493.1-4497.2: 25.2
